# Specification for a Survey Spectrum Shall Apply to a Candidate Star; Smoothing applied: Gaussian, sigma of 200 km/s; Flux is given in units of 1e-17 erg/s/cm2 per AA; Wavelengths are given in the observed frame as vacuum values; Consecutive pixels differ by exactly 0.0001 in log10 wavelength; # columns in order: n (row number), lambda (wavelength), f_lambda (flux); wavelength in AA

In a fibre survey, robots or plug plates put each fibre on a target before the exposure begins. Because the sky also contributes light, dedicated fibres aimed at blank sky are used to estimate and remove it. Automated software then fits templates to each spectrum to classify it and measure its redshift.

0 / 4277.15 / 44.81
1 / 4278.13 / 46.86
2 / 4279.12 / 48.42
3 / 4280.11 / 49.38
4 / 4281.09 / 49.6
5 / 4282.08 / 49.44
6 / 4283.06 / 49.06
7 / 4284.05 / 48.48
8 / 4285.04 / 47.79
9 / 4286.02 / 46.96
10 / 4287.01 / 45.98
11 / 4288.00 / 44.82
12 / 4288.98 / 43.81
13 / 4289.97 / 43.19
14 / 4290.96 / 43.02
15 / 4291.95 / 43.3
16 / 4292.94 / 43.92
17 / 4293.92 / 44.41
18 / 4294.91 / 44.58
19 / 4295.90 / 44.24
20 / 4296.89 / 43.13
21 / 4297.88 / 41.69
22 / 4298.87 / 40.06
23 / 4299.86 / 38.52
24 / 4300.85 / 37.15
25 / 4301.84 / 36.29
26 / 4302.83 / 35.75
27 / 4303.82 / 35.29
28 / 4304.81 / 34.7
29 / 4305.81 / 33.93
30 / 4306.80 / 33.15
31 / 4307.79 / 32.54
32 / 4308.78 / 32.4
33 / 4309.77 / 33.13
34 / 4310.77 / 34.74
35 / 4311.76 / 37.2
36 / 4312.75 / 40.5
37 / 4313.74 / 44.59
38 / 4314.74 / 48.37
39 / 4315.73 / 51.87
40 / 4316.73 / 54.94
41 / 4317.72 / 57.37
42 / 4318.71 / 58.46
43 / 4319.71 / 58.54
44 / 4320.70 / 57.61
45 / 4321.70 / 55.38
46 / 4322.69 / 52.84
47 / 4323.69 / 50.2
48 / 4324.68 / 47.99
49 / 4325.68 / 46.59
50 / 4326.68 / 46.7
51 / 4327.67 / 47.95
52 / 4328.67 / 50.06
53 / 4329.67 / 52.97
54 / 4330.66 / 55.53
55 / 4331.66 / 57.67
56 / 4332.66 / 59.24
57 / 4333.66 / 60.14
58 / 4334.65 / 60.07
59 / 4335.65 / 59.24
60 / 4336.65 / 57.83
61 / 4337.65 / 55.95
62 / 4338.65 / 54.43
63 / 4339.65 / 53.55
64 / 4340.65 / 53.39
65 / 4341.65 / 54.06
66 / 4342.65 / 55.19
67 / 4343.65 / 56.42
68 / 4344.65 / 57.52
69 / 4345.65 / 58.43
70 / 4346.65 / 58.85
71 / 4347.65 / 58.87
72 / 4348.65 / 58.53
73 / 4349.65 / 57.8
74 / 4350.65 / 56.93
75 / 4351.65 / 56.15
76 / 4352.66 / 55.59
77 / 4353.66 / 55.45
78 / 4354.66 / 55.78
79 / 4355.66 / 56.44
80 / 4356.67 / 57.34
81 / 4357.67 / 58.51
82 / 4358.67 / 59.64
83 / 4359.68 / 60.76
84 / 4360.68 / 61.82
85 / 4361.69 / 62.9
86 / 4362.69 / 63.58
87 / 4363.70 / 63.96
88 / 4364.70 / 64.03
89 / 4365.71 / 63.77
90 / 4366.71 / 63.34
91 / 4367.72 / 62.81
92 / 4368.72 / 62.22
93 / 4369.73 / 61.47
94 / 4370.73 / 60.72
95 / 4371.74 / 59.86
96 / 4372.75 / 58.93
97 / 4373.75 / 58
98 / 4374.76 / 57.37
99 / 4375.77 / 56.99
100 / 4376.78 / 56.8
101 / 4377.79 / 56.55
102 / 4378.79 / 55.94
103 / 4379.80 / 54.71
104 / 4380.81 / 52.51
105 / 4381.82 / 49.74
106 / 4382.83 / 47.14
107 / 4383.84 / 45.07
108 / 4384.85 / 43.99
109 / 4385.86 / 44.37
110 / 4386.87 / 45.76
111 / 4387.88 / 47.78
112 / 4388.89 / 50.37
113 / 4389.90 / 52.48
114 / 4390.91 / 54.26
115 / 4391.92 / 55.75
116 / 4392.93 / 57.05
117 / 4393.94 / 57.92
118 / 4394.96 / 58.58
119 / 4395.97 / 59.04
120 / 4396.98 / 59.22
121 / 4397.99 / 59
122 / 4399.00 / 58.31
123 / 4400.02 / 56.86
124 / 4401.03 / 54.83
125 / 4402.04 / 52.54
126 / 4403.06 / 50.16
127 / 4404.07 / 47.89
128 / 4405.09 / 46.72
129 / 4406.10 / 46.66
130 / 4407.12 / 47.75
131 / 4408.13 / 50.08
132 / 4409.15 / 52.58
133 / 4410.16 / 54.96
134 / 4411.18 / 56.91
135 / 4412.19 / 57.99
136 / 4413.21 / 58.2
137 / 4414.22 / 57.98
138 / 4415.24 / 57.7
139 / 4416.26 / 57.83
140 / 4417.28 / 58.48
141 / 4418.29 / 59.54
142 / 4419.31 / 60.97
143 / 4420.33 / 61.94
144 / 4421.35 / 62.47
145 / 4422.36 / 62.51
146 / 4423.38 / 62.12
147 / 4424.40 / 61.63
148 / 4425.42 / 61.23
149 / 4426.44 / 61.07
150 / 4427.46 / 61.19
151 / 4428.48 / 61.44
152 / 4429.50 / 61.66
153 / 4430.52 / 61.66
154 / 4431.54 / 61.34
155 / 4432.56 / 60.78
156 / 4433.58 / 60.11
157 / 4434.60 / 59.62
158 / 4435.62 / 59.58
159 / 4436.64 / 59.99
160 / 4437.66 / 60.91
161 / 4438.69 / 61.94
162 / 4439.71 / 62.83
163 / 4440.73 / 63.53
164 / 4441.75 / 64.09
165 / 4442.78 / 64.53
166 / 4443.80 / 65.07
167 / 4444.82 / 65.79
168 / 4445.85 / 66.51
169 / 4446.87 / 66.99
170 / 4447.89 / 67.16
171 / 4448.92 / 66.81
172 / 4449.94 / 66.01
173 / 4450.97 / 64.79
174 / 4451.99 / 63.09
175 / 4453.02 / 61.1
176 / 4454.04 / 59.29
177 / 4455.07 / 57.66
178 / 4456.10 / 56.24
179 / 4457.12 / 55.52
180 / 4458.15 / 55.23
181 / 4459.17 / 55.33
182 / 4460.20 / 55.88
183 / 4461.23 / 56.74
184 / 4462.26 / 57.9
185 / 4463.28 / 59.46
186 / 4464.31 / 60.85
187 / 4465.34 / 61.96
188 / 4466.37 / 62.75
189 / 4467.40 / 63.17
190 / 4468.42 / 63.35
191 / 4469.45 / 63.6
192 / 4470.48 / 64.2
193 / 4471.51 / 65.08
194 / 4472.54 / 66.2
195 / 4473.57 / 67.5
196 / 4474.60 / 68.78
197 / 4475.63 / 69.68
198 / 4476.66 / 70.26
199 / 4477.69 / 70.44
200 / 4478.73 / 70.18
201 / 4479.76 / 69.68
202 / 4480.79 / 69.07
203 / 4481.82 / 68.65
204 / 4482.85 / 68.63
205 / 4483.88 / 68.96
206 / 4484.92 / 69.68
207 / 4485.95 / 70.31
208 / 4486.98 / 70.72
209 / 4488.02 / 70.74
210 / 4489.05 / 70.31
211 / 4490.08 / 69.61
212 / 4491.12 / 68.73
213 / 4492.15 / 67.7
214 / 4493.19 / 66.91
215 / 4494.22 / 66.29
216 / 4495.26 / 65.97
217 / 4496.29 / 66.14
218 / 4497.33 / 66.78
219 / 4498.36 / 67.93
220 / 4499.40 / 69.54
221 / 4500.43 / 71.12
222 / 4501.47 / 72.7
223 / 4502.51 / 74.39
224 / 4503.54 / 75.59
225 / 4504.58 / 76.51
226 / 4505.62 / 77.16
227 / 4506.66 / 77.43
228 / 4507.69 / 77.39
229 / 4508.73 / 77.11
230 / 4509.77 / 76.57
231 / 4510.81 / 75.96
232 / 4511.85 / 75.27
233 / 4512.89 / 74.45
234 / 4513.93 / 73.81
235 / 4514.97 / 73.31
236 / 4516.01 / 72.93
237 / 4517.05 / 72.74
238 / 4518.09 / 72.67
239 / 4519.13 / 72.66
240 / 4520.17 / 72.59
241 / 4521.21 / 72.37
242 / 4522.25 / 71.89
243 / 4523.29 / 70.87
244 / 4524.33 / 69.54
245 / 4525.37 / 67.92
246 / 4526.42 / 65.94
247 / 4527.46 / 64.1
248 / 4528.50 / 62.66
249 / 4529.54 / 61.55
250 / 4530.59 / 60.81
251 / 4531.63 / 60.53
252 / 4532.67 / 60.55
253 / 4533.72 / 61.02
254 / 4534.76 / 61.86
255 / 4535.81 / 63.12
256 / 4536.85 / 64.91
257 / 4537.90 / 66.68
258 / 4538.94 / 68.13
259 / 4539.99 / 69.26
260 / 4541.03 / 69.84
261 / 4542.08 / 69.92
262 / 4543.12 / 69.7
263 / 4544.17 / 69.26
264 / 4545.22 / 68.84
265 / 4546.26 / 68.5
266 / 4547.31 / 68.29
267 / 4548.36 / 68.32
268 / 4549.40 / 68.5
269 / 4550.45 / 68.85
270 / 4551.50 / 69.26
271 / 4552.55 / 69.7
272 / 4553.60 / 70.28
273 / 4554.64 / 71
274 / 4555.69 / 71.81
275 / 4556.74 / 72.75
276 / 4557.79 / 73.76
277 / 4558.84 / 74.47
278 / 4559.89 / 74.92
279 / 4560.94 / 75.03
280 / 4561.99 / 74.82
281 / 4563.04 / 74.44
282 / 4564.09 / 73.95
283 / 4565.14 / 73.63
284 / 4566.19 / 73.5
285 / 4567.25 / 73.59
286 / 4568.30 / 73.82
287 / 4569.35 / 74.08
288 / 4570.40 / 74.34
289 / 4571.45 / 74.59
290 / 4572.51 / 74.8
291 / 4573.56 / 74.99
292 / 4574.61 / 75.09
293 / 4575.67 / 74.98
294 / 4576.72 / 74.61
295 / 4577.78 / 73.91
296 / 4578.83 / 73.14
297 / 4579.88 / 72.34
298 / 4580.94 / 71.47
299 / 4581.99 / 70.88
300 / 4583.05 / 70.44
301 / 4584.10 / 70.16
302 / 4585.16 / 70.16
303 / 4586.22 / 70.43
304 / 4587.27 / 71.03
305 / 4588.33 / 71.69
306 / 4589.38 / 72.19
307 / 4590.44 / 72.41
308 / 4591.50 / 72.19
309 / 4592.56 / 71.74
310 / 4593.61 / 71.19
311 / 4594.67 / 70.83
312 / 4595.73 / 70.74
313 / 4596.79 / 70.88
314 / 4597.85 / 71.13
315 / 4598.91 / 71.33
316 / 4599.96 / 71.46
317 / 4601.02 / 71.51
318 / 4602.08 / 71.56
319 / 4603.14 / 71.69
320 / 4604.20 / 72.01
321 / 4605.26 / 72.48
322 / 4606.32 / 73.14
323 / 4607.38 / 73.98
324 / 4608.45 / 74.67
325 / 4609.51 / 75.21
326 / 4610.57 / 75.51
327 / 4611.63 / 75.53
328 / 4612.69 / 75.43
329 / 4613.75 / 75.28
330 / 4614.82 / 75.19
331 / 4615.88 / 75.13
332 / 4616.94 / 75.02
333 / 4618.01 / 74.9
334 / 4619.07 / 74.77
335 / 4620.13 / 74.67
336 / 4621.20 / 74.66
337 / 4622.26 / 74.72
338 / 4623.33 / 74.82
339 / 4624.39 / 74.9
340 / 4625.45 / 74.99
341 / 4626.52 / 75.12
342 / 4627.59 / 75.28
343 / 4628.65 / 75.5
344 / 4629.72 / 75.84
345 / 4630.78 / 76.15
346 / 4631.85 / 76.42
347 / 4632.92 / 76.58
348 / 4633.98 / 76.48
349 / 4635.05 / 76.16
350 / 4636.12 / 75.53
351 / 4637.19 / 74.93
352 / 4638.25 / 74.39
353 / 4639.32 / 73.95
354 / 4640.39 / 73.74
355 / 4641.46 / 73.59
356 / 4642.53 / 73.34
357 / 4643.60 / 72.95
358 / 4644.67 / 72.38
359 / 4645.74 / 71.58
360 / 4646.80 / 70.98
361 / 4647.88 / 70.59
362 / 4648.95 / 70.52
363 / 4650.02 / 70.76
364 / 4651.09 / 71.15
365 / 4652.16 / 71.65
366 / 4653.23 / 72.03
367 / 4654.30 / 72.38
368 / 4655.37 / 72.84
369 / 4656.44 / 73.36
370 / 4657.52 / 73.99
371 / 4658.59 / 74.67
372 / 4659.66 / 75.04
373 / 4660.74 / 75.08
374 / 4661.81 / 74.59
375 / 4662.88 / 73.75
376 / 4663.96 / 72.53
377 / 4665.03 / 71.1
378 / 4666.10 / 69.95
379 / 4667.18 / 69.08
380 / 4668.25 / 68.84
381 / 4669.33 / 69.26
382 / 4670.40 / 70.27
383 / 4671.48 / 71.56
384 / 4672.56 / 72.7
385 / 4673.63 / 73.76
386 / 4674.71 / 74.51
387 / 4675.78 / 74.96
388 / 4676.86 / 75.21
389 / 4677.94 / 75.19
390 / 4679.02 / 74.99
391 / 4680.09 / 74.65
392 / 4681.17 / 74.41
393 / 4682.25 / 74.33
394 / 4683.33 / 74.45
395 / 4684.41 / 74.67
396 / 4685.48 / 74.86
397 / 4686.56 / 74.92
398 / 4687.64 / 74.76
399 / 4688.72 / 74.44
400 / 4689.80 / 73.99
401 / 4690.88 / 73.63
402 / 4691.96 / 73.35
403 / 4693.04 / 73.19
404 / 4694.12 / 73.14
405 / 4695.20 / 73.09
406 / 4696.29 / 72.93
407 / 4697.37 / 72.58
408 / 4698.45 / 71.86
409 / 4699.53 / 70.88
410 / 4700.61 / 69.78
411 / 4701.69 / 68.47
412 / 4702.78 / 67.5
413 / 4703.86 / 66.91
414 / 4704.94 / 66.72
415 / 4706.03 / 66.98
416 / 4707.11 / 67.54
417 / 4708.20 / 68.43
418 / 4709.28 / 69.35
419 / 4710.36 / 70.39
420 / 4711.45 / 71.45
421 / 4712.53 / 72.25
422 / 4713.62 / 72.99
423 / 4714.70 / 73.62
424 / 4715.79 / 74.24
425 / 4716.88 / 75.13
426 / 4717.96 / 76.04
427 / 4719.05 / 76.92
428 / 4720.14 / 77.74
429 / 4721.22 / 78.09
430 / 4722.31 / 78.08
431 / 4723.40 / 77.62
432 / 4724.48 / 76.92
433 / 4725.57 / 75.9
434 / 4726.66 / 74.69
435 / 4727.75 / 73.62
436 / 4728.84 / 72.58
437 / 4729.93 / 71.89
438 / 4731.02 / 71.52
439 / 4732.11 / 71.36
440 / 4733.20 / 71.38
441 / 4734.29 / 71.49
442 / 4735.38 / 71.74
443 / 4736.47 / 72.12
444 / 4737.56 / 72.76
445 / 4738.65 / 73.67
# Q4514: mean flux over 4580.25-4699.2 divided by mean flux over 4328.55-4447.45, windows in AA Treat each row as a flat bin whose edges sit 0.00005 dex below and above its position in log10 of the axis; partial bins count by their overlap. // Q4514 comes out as 1.3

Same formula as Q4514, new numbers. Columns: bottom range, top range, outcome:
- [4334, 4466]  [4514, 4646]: 1.24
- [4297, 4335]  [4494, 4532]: 1.54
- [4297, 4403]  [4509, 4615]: 1.35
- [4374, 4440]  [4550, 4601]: 1.29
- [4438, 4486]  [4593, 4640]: 1.16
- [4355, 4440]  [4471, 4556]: 1.21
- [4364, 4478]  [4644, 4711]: 1.22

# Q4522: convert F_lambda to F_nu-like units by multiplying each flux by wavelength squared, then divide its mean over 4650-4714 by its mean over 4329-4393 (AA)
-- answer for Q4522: 1.47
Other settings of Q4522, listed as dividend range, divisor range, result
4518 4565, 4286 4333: 1.70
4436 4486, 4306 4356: 1.30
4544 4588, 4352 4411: 1.41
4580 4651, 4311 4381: 1.47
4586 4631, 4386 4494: 1.30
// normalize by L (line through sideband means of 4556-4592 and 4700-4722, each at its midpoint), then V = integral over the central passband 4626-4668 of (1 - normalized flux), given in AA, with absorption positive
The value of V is -0.6 AA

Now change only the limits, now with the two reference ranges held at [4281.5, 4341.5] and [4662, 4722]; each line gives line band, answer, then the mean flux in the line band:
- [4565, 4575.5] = -1.6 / 74.2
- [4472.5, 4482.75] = -1.9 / 69.2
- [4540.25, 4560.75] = -2.4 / 70.5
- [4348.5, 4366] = -3.3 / 59.3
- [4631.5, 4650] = -1.2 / 73.6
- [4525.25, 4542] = -0.7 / 64.3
